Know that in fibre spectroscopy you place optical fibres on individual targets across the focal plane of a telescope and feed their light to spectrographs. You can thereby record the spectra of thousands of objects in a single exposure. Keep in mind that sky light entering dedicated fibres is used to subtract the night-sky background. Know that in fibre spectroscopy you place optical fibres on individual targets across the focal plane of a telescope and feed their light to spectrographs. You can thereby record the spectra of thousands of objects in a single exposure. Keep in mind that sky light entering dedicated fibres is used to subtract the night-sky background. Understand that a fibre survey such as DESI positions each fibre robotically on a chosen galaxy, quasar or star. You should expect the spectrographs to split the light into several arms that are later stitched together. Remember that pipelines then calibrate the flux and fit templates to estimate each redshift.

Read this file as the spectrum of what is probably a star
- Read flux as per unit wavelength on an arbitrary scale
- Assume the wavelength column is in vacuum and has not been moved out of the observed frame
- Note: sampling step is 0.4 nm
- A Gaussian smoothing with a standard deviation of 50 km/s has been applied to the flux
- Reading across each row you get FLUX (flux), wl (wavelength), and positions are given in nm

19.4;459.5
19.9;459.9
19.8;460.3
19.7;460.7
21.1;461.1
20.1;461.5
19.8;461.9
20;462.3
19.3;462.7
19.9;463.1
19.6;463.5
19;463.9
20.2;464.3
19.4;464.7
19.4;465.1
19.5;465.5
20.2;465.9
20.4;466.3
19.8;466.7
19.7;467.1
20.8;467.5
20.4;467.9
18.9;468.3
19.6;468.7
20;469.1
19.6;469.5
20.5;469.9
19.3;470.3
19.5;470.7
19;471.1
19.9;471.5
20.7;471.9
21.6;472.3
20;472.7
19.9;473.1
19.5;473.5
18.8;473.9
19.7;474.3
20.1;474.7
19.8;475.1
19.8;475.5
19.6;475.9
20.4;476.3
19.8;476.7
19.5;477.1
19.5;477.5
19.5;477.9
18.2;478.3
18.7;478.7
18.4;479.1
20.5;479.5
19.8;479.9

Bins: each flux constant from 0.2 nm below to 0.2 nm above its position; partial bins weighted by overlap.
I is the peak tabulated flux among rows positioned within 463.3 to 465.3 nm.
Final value 20.2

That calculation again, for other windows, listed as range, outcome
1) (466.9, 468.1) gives 20.8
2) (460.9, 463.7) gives 21.1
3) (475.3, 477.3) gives 20.4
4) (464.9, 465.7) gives 19.5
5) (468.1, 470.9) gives 20.5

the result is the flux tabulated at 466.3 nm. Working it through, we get 20.4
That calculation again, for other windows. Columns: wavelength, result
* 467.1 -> 19.7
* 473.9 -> 18.8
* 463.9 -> 19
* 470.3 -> 19.3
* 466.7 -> 19.8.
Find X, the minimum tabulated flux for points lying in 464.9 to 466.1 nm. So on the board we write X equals 19.4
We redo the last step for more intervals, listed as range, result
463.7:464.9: 19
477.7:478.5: 18.2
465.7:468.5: 18.9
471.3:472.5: 19.9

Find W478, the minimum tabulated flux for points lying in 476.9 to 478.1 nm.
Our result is 19.5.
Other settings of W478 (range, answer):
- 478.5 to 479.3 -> 18.4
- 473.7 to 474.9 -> 18.8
